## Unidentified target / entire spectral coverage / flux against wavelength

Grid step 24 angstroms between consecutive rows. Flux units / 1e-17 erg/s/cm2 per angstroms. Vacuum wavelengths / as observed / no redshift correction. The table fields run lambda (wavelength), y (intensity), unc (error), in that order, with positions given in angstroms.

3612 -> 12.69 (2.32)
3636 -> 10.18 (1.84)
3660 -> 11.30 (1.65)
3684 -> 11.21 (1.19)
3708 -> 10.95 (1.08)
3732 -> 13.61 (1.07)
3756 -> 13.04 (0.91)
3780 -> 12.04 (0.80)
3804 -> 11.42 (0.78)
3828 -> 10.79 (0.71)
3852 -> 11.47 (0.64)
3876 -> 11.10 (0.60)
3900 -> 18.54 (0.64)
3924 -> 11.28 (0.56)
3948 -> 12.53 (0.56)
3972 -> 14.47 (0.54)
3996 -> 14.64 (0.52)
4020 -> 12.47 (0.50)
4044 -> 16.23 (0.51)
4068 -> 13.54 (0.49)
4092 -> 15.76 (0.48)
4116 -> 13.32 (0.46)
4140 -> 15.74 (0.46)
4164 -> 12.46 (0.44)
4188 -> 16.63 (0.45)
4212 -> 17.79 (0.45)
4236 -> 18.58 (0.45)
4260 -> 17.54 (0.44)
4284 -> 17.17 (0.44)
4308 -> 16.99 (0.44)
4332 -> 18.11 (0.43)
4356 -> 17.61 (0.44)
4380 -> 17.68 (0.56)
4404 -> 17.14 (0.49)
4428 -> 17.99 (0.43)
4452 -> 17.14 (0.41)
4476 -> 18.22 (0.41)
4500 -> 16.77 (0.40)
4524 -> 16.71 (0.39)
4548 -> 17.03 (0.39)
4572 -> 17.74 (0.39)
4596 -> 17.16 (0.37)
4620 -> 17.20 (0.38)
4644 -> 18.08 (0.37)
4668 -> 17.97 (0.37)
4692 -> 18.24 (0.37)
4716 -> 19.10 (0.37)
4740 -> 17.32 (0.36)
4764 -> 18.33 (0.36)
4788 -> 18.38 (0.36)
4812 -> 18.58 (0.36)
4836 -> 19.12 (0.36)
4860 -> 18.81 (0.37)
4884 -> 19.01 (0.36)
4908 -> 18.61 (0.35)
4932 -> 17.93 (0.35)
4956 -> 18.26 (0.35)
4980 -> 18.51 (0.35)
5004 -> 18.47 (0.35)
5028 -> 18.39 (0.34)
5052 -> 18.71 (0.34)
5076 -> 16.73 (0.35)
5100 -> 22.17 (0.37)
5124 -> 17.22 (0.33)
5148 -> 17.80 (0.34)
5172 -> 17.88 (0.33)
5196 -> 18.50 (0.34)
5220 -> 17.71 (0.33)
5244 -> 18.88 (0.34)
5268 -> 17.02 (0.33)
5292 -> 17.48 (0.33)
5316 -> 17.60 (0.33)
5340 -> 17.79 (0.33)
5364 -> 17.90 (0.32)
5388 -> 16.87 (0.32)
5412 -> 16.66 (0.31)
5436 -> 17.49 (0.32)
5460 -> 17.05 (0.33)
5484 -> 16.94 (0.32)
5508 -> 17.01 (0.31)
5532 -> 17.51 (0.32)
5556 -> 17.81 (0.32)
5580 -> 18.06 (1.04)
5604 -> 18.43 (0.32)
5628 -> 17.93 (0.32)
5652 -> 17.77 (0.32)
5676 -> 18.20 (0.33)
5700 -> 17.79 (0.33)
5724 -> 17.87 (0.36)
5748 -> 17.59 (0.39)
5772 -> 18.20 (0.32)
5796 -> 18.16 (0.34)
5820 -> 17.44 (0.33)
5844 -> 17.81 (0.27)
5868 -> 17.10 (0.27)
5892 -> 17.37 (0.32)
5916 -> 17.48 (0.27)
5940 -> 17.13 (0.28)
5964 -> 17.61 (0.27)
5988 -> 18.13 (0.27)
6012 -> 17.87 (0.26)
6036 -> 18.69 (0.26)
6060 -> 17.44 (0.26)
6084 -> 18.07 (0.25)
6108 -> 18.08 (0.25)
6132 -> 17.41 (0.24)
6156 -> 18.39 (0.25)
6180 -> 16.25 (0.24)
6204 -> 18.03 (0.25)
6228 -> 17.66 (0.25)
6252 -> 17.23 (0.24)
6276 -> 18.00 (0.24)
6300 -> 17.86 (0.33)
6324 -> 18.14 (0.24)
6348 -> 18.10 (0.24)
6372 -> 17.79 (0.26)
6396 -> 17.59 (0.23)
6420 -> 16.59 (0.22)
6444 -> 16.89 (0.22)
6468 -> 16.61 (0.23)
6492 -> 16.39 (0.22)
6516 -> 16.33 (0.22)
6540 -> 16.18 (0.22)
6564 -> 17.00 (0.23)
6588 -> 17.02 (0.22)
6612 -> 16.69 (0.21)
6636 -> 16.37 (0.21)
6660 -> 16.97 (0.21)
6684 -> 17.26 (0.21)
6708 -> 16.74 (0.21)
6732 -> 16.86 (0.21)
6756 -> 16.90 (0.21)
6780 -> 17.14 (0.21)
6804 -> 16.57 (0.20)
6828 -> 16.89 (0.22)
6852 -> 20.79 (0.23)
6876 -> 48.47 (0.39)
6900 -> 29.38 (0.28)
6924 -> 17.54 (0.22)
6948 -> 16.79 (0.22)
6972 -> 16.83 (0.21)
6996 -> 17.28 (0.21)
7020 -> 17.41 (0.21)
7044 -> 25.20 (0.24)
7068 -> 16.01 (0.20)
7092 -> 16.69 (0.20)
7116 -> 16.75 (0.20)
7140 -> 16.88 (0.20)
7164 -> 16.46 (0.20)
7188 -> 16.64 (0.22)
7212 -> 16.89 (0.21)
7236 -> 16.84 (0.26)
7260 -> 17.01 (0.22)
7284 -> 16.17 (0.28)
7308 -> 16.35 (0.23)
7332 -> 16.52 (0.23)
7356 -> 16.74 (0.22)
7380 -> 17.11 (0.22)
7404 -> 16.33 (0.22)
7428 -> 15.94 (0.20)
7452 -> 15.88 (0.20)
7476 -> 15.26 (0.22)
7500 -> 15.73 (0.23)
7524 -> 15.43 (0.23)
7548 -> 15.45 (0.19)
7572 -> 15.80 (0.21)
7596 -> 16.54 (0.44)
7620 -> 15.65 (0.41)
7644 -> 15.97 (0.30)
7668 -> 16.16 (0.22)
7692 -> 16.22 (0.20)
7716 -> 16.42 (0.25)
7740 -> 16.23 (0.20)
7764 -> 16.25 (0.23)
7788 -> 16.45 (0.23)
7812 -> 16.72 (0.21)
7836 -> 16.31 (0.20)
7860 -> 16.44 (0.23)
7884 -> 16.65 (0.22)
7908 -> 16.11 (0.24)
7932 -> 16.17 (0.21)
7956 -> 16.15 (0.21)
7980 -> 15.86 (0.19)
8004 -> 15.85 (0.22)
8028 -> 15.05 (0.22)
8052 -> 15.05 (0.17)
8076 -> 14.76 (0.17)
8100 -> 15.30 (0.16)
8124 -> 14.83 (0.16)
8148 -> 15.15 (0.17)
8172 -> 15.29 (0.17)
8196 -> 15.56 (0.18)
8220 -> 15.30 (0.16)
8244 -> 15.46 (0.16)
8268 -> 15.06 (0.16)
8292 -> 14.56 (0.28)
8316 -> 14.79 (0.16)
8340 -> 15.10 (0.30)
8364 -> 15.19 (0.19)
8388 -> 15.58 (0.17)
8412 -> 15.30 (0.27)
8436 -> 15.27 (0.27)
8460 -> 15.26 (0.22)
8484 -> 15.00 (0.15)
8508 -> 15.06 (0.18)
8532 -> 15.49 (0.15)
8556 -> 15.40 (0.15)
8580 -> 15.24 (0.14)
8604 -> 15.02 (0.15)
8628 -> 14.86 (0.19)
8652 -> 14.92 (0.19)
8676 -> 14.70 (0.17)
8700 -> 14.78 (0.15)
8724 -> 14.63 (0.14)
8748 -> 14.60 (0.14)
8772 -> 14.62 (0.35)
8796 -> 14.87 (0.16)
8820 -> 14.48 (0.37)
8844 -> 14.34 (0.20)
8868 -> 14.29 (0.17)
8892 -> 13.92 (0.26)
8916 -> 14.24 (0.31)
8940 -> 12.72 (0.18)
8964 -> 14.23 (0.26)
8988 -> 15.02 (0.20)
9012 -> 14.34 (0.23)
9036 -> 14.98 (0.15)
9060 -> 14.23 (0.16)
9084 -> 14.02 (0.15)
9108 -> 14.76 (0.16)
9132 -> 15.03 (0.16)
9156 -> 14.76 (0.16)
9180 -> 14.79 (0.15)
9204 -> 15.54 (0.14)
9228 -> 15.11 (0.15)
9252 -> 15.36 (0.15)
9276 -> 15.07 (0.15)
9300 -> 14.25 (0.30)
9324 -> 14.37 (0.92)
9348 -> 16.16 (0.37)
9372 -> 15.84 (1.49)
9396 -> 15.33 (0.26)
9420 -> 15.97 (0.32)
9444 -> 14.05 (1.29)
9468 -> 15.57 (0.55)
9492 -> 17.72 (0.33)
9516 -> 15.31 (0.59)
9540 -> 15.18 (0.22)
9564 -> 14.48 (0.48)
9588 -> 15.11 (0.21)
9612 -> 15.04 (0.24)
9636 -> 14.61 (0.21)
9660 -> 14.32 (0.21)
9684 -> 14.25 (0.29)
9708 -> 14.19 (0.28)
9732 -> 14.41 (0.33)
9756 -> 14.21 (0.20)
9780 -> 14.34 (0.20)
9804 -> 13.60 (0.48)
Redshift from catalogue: 0.047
